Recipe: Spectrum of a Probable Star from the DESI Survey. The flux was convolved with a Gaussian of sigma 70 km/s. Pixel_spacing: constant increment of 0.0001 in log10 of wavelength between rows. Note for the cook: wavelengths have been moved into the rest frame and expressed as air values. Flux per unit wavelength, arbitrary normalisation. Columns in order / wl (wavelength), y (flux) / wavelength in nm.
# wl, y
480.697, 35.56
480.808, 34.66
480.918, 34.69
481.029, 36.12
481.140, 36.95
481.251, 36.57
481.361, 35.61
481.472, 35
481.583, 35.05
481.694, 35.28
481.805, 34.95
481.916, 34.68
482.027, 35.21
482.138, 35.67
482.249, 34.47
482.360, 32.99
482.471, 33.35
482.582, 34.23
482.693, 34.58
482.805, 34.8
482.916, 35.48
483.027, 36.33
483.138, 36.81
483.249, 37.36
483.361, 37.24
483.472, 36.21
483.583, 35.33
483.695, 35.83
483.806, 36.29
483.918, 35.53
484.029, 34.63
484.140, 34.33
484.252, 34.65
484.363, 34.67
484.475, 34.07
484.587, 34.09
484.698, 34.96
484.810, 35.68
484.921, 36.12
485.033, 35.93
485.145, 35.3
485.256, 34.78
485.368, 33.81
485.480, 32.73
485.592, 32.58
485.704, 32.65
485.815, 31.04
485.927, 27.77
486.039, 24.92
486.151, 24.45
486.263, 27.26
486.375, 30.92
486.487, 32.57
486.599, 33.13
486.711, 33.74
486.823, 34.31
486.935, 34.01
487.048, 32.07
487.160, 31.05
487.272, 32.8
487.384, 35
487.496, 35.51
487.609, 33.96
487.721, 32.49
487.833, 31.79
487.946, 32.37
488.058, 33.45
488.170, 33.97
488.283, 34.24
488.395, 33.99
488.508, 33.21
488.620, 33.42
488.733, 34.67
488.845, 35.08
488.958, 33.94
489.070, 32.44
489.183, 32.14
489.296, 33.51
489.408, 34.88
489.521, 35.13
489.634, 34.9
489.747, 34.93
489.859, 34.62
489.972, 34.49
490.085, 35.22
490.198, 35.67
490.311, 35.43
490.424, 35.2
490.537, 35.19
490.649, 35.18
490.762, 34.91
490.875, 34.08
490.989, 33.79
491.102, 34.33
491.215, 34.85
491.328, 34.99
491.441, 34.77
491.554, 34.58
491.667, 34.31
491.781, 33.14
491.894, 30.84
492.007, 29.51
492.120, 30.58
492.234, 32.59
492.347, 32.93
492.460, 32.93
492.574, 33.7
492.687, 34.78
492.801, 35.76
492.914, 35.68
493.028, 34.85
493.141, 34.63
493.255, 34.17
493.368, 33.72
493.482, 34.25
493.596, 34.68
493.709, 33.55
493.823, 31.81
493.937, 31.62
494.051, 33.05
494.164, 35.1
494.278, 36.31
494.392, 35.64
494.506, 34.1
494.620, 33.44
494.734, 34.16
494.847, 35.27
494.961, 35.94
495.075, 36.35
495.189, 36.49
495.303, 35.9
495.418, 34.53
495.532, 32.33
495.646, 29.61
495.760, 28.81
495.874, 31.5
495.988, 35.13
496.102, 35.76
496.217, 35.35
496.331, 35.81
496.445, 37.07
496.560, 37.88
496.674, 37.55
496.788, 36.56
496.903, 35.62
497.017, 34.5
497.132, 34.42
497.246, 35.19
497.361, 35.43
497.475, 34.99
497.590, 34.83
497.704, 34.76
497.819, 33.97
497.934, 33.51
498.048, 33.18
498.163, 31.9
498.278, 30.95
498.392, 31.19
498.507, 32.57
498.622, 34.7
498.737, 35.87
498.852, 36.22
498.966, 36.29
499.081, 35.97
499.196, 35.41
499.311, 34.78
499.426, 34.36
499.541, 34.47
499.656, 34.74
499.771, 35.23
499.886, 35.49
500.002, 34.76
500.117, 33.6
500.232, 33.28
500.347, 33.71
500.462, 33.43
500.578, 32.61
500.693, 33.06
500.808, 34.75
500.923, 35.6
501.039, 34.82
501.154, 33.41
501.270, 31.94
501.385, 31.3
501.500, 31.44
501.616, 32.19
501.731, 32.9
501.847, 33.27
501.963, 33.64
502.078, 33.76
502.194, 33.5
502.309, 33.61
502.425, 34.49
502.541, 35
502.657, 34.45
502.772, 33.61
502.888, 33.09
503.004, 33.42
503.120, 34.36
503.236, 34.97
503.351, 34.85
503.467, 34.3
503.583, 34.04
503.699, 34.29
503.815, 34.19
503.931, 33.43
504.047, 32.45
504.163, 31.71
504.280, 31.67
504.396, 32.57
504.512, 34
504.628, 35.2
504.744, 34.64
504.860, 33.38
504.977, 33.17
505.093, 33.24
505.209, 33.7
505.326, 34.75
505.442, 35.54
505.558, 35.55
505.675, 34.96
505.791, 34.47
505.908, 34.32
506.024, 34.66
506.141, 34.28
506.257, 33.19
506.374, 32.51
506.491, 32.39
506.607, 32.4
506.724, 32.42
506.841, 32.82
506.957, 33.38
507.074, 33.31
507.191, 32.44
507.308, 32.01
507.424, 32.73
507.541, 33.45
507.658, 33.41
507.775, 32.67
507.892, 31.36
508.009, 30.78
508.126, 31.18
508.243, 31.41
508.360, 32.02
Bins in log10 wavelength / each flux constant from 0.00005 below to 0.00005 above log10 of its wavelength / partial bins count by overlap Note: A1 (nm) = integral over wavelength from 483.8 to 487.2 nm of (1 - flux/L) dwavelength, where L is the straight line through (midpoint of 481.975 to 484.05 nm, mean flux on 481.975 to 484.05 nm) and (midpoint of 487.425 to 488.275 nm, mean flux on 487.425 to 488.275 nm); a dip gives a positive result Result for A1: 0.152 nm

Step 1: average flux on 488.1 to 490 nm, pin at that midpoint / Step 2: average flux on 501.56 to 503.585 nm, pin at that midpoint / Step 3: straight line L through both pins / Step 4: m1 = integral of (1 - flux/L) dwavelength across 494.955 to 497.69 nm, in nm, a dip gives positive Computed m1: -0.07 nm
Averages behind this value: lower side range 34.1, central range 34.9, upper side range 33.9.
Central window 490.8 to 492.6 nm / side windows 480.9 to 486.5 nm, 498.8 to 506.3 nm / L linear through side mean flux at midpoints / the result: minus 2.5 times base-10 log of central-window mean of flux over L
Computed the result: 0.03 mag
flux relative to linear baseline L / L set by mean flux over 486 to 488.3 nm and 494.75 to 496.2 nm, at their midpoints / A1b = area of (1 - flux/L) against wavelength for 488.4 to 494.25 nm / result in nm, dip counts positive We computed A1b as -0.168 nm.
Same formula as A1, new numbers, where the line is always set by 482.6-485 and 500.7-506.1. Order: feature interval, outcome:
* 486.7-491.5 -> 0.13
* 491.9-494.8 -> 0.08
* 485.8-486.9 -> 0.16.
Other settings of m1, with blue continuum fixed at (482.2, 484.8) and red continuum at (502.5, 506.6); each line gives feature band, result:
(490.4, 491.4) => 0.00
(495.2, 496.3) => 0.03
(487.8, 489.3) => 0.06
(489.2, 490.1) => 0.01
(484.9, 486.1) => 0.09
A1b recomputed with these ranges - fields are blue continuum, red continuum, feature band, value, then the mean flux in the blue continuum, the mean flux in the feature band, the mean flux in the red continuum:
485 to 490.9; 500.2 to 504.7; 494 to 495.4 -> -0.07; 33.3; 35.1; 33.6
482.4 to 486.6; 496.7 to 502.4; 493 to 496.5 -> -0.03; 33.7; 34.2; 34.1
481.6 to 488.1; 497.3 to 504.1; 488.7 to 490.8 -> -0.05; 33.8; 34.6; 33.9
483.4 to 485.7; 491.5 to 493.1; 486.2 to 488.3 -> 0.09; 34.8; 32.8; 33.3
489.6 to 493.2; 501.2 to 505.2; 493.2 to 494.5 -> 0.00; 34.2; 34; 33.5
